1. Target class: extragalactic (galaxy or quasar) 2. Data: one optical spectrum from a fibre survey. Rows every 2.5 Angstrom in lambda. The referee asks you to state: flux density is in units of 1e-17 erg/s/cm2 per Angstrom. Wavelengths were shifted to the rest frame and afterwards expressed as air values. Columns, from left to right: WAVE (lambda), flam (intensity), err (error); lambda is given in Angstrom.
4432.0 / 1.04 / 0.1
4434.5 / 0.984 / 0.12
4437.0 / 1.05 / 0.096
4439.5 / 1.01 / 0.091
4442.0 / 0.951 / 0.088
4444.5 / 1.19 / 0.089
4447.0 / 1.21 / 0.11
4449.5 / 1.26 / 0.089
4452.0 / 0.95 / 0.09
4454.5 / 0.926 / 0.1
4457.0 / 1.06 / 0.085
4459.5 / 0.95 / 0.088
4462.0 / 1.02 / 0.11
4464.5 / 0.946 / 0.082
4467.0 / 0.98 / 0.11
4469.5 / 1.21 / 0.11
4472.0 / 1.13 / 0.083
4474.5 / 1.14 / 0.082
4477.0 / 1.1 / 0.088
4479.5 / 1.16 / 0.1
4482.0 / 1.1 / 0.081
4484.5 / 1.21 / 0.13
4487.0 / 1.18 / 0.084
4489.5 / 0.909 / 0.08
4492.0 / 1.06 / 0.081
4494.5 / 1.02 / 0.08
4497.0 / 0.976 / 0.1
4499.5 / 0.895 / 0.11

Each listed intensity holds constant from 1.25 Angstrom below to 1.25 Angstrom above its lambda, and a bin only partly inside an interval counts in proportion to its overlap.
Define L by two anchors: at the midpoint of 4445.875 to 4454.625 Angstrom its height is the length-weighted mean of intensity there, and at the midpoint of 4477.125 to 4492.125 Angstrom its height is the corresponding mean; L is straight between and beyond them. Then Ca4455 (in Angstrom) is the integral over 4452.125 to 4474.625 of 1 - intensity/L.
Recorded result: 1.53 Angstrom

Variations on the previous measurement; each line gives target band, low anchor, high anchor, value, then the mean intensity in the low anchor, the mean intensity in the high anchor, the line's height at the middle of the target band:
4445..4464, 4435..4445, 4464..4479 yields 0.1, 1.03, 1.1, 1.06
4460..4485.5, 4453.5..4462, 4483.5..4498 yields -1.9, 0.986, 1.06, 1.02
